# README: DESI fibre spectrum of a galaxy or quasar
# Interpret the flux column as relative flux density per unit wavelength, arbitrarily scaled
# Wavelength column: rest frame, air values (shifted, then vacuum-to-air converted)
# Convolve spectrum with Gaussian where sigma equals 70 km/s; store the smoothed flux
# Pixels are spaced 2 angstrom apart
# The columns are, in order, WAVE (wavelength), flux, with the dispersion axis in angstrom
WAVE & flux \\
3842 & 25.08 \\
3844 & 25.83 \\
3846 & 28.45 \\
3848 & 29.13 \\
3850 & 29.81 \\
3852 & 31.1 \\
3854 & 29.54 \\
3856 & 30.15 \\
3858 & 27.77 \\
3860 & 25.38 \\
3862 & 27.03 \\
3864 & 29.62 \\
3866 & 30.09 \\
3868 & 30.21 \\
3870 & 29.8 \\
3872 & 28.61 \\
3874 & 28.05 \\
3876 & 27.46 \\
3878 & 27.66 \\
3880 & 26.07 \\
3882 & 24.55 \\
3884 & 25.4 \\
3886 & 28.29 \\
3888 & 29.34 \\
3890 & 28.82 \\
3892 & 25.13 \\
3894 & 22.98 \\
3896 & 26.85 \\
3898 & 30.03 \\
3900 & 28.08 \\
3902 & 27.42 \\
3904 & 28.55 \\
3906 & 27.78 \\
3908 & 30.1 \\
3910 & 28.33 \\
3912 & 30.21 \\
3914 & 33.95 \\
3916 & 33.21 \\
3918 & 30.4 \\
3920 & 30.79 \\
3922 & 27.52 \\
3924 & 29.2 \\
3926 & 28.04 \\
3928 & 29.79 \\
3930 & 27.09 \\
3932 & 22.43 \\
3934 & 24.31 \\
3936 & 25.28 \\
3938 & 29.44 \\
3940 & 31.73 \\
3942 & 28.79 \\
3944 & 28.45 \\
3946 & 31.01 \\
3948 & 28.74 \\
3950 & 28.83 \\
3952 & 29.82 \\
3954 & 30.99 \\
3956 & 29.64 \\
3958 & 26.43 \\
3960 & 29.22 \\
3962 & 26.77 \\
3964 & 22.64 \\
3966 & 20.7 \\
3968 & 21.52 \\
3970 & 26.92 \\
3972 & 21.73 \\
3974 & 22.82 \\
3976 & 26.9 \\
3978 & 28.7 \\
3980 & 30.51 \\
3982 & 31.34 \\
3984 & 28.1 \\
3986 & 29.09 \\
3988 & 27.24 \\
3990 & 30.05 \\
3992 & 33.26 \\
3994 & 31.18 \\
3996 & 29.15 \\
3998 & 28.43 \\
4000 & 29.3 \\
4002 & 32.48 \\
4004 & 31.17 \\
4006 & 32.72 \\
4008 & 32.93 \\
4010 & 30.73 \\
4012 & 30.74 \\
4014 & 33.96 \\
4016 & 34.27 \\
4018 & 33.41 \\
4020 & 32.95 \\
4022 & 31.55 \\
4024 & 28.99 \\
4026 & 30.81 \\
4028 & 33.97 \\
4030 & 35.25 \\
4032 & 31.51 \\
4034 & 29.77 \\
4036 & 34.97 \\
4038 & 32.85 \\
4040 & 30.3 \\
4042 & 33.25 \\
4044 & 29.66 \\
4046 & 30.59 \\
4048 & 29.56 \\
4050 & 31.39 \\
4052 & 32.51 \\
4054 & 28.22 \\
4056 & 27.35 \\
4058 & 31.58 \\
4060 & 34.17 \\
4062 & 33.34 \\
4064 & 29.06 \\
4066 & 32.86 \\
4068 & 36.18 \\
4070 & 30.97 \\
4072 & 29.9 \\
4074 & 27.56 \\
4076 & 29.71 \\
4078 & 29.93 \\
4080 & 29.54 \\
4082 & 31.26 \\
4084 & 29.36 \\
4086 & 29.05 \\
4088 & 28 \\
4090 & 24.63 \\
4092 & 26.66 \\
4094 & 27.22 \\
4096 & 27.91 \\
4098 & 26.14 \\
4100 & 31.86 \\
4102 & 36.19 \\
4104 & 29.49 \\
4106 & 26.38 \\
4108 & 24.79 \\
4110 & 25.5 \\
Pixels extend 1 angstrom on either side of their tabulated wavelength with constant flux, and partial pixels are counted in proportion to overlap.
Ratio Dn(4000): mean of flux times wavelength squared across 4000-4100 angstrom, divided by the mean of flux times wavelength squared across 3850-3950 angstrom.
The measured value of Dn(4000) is 1.17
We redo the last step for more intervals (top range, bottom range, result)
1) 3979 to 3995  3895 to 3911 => 1.11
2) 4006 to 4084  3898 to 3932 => 1.15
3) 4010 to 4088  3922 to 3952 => 1.18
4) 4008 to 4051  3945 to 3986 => 1.21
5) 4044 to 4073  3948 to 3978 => 1.25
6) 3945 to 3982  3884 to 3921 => 0.97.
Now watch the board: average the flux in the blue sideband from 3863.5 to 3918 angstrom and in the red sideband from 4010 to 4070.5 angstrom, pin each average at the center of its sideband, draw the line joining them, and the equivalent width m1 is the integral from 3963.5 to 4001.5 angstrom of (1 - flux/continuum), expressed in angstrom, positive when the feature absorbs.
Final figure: 3.82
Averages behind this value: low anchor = 28.4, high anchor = 31.9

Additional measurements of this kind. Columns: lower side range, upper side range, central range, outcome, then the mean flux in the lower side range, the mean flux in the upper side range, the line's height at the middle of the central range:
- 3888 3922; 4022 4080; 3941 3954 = 0.1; 28.9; 31.3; 29.6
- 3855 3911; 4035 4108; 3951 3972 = 1.9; 27.8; 30.2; 28.8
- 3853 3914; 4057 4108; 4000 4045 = -4.3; 28.1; 29.9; 29.3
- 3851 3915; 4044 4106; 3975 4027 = -2.5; 28.3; 30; 29.3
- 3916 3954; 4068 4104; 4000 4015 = -1.5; 28.6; 29.4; 29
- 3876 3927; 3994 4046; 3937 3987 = 4.0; 28.3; 31.8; 30.1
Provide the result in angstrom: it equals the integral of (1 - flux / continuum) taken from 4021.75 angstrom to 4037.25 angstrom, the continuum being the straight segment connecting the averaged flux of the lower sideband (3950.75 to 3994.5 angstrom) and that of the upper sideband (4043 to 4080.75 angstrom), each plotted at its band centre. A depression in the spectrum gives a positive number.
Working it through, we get -1.3 angstrom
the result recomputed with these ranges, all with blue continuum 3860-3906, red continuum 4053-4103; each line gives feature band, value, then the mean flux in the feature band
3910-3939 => -0.5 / 28.7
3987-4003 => -0.6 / 30.1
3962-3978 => 2.7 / 23.9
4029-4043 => -1.5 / 32.6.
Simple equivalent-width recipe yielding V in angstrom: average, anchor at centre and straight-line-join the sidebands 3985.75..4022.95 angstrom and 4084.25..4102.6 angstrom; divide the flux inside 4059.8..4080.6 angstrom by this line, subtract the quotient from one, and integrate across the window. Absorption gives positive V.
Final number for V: -1.3 angstrom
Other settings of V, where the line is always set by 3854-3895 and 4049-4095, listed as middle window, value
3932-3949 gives 0.2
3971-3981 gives 1.0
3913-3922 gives -1.1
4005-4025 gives -2.0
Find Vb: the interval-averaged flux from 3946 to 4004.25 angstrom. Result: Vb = 28.1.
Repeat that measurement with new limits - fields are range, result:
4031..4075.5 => 31.2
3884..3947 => 28.4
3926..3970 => 27.3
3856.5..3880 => 28.3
